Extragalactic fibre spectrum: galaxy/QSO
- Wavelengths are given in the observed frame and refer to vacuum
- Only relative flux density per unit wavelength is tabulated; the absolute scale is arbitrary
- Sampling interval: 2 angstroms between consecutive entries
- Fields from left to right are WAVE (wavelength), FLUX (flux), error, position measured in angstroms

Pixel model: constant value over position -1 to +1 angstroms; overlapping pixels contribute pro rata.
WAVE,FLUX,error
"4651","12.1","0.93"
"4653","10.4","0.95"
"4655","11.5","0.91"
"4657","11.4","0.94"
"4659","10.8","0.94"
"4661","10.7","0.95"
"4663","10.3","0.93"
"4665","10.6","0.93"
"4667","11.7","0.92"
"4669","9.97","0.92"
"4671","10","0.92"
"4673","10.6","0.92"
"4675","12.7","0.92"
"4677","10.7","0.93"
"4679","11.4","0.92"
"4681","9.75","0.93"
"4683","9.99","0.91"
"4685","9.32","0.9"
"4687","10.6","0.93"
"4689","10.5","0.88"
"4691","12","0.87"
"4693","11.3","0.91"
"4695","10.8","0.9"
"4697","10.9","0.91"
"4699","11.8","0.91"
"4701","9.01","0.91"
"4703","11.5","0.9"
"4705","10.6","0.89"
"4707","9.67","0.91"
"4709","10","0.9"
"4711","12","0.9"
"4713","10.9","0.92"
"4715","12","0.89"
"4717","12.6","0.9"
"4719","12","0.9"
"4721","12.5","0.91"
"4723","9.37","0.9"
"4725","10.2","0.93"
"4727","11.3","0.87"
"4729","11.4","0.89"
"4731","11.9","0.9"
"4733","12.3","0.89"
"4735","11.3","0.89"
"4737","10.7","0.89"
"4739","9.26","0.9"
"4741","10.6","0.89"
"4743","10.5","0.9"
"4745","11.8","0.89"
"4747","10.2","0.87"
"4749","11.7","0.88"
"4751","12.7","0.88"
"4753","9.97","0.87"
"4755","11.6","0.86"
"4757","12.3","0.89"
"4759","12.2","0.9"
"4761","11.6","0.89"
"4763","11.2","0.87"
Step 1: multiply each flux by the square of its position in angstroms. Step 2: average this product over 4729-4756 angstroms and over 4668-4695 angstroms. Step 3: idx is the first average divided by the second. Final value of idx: 1.07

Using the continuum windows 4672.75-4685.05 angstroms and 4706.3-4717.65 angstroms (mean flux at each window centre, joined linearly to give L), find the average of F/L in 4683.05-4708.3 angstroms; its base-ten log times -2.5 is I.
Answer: 0.03 mag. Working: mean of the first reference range 10.7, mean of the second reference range 11.2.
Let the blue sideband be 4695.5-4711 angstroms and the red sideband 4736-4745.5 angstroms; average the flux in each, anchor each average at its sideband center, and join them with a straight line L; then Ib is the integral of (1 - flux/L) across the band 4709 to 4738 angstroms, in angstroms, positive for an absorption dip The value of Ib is -2.4 angstroms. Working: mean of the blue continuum 10.6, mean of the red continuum 10.5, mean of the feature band 11.4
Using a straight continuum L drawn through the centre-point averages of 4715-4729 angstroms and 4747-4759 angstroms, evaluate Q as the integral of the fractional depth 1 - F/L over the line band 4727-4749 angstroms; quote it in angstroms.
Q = 0.8 angstroms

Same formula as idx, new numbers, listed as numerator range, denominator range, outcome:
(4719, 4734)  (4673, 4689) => 1.09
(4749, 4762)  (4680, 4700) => 1.13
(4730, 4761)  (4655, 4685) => 1.09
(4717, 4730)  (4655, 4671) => 1.07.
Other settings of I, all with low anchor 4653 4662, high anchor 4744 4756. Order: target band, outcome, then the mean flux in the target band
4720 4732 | 0.013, 11.1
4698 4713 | 0.051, 10.7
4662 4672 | 0.054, 10.5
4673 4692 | 0.034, 10.8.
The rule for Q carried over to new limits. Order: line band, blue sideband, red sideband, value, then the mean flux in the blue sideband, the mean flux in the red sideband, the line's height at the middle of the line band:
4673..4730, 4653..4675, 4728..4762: 0.49 angstroms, 10.8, 11.3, 11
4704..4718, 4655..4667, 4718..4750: -0.12 angstroms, 10.9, 11.1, 11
